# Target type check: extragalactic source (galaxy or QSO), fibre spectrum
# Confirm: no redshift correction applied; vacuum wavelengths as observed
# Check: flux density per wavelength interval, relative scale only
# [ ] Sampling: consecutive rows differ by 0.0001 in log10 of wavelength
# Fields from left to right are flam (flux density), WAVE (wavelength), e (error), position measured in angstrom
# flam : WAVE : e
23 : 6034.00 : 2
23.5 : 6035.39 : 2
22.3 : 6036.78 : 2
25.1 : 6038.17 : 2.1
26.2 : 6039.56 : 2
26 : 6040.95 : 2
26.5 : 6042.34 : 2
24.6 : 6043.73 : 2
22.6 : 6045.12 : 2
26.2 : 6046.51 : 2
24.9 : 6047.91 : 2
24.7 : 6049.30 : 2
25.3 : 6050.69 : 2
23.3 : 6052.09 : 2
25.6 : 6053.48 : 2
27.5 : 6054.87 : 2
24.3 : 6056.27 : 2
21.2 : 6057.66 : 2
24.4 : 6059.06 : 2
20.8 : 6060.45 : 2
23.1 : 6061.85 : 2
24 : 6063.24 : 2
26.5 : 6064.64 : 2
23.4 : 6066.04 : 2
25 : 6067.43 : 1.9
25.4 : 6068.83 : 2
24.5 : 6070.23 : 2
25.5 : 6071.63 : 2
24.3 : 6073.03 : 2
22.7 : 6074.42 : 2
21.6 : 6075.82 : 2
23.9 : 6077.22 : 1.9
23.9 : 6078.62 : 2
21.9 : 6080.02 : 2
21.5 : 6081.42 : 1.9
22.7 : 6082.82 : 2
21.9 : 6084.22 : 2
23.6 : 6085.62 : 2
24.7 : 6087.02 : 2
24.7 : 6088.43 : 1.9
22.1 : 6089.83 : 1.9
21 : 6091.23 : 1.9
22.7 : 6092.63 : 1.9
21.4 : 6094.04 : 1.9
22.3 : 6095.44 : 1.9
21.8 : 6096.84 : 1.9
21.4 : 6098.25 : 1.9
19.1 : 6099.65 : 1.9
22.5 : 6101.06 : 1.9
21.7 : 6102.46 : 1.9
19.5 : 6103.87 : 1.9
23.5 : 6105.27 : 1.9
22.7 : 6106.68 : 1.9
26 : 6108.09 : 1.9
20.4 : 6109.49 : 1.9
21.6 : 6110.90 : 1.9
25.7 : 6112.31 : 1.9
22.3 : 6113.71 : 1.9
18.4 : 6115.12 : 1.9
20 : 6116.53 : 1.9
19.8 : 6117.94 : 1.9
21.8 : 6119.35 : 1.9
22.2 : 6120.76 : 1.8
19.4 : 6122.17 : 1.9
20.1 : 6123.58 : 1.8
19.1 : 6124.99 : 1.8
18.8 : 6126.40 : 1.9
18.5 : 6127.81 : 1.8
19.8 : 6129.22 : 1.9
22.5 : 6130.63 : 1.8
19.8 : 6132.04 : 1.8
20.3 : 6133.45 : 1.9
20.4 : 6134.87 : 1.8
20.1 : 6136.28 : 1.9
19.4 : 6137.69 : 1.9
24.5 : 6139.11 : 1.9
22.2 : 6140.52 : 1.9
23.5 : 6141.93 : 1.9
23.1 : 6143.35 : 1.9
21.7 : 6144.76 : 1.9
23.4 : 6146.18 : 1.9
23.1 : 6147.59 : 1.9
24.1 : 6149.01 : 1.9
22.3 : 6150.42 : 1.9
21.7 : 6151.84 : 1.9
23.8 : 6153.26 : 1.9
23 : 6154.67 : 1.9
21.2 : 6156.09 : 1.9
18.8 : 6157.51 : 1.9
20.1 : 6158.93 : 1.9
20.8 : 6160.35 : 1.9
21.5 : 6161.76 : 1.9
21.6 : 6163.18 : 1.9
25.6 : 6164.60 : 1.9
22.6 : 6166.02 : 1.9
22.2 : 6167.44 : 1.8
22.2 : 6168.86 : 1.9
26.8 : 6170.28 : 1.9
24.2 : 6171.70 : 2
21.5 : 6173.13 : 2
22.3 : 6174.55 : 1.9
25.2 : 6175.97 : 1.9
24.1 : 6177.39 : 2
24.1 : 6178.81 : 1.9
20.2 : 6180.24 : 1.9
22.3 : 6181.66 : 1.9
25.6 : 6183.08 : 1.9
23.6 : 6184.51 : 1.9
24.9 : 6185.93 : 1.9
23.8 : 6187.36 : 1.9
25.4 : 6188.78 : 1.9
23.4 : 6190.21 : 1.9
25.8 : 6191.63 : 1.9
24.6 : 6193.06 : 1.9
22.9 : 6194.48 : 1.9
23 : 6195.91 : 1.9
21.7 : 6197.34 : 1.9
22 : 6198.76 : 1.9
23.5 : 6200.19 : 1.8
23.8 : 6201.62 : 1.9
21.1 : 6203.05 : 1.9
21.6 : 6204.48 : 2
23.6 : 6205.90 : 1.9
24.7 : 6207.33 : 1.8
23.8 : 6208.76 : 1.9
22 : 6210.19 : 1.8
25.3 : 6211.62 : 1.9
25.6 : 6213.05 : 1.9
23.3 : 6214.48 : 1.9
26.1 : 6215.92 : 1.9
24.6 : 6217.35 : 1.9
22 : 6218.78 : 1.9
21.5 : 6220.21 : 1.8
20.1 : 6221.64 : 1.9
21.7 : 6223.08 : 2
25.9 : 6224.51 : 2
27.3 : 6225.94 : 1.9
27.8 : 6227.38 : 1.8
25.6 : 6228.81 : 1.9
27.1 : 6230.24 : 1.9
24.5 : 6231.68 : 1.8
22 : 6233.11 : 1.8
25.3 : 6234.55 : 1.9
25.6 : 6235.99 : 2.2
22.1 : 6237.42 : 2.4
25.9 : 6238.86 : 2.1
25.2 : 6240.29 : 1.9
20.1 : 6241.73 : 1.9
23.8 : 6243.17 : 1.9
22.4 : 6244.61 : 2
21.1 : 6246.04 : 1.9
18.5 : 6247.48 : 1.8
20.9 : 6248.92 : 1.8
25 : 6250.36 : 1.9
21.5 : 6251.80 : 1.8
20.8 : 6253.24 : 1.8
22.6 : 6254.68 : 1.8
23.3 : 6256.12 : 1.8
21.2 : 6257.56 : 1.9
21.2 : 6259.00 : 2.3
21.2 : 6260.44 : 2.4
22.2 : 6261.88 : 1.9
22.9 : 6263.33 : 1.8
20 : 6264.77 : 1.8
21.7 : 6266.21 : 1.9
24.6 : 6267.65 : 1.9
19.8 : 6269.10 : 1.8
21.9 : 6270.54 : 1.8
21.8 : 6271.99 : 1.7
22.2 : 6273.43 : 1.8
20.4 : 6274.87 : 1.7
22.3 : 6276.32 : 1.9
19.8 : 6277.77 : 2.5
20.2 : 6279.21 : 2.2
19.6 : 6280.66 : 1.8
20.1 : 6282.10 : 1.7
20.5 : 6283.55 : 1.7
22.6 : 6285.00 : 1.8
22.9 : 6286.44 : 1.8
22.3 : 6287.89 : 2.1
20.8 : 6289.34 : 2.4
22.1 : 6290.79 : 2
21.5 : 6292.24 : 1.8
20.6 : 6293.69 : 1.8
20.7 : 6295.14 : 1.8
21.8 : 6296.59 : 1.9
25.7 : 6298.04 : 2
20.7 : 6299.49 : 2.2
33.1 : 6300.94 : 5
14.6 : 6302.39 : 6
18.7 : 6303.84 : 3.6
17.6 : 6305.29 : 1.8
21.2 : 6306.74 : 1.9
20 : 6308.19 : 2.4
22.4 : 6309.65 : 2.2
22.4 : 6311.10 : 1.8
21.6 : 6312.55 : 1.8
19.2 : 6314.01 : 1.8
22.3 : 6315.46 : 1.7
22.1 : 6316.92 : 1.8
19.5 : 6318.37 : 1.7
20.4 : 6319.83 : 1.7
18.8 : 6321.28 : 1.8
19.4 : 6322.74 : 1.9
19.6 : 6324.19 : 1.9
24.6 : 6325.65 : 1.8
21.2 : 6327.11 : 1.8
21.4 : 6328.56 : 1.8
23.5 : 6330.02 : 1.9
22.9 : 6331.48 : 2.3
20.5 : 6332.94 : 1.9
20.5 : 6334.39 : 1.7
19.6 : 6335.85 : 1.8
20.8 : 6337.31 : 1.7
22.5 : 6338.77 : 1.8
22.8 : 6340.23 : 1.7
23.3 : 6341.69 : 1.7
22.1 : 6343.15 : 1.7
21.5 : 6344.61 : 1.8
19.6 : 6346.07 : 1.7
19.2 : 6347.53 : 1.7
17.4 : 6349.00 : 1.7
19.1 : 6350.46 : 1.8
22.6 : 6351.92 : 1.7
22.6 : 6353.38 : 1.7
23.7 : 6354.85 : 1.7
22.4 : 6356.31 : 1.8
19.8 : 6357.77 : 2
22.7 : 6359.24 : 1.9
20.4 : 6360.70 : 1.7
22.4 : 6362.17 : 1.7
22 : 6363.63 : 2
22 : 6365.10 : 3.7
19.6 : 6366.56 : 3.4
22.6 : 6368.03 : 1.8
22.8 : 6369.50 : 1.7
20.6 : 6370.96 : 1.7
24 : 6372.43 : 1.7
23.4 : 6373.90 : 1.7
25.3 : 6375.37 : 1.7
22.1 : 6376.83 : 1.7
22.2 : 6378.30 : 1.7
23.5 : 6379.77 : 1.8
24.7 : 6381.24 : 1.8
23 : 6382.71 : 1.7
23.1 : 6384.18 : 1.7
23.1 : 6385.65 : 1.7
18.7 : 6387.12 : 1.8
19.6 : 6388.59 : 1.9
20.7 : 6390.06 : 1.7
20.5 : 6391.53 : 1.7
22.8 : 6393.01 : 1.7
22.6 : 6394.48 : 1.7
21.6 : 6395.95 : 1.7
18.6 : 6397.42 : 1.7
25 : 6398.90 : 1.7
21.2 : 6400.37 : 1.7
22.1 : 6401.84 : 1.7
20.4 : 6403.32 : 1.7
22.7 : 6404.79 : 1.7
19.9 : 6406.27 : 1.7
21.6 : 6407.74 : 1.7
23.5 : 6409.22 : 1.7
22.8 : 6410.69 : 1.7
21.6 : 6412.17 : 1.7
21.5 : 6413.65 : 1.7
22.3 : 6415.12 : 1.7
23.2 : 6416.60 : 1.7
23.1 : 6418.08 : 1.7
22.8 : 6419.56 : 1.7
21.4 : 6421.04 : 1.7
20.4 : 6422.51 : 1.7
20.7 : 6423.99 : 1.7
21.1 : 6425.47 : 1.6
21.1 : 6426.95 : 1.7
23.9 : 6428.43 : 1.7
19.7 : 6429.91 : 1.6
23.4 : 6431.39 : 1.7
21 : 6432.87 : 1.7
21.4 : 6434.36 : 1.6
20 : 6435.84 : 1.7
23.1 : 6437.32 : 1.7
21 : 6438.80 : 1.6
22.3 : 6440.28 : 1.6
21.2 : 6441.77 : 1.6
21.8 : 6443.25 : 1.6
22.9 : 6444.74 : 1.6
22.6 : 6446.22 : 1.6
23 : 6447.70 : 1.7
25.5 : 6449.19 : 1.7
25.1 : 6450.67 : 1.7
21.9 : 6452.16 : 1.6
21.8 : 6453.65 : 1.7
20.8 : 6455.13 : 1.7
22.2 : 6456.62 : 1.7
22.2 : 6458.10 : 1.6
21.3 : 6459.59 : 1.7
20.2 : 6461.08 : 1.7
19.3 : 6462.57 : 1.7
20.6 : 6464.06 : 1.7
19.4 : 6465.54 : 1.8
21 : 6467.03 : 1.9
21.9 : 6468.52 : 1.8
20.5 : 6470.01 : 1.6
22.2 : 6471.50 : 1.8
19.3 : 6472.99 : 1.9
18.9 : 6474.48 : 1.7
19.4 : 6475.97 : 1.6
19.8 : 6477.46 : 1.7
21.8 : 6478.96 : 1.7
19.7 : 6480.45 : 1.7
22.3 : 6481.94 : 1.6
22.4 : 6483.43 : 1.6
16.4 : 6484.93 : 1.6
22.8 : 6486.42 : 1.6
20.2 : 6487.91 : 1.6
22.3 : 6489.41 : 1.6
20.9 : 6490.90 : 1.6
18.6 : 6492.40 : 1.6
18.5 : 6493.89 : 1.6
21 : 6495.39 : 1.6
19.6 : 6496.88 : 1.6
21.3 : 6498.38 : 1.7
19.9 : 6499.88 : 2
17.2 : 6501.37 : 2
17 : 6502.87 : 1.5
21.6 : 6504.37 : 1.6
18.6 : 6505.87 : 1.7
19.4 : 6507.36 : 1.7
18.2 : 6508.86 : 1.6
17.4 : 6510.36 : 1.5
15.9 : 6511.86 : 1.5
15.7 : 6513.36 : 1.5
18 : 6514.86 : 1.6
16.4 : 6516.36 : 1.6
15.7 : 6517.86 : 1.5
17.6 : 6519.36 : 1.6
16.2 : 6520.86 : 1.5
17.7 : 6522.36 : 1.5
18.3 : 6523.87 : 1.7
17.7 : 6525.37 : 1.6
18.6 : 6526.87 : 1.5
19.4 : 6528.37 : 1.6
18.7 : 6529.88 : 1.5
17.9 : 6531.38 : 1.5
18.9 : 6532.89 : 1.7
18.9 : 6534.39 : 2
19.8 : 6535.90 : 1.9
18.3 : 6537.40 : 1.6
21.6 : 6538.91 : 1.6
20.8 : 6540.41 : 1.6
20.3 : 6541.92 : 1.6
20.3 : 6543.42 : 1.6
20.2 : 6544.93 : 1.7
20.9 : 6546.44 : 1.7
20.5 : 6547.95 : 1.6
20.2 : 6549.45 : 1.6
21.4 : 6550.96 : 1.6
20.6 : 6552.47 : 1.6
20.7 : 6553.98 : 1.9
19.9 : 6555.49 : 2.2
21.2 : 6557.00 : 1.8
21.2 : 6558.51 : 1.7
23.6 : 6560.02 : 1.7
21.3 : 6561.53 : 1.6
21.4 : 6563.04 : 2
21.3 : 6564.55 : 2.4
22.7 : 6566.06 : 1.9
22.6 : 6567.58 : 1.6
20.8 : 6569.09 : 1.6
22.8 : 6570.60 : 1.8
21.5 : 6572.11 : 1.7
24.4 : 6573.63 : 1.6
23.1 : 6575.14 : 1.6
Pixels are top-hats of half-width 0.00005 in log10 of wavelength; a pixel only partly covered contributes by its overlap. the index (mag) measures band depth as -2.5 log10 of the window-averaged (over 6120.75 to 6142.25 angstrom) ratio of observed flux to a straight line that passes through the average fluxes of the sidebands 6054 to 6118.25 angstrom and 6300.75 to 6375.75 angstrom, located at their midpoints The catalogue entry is 0.10 mag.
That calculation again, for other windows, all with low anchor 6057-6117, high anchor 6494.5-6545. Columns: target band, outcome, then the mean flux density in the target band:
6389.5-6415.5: -0.11 mag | 21.7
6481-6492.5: -0.10 mag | 20.8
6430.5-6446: -0.13 mag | 21.8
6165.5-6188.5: -0.08 mag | 23.5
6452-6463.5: -0.10 mag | 21.2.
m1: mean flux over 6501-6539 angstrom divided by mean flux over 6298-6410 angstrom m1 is 0.84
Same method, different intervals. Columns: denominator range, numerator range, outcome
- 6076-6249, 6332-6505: 0.95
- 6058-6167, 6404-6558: 0.92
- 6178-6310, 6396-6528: 0.91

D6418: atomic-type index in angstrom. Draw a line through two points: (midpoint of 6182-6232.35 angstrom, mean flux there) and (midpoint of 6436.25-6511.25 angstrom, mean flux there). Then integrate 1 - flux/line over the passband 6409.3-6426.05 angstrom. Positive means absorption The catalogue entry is -0.42 angstrom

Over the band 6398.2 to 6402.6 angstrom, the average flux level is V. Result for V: 22.7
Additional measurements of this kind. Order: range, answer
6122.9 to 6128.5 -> 19.1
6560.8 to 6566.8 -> 21.7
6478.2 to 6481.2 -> 20.7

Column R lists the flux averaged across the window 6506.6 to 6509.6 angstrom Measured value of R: 18.8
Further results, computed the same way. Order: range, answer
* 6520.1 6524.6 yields 17.4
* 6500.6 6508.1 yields 18.8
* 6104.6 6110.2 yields 23.1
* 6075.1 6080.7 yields 22.8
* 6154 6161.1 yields 20.8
